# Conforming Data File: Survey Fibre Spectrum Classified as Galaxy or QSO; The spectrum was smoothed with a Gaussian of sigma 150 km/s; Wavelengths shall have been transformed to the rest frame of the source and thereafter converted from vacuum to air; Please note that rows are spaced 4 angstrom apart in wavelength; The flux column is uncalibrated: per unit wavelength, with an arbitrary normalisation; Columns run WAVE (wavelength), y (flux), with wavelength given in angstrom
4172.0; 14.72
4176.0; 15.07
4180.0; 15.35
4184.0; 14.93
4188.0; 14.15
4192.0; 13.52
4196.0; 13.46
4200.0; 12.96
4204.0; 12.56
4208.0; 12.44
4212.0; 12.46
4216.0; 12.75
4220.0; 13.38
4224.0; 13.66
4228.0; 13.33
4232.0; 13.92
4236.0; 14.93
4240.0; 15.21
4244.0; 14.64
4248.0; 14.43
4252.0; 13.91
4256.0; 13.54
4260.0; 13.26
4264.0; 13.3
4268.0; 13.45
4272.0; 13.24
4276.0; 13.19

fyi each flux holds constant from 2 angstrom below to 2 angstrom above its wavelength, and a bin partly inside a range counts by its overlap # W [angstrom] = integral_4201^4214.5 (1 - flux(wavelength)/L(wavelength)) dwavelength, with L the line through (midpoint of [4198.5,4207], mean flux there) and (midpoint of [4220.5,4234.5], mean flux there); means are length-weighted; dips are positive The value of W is 0.4 angstrom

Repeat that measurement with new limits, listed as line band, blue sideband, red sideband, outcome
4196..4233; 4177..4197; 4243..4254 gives 3.3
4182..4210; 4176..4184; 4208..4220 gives 1.2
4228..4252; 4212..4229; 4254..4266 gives -2.1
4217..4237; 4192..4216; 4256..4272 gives -1.1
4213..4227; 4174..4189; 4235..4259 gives 1.3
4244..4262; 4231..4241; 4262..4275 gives 0.1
